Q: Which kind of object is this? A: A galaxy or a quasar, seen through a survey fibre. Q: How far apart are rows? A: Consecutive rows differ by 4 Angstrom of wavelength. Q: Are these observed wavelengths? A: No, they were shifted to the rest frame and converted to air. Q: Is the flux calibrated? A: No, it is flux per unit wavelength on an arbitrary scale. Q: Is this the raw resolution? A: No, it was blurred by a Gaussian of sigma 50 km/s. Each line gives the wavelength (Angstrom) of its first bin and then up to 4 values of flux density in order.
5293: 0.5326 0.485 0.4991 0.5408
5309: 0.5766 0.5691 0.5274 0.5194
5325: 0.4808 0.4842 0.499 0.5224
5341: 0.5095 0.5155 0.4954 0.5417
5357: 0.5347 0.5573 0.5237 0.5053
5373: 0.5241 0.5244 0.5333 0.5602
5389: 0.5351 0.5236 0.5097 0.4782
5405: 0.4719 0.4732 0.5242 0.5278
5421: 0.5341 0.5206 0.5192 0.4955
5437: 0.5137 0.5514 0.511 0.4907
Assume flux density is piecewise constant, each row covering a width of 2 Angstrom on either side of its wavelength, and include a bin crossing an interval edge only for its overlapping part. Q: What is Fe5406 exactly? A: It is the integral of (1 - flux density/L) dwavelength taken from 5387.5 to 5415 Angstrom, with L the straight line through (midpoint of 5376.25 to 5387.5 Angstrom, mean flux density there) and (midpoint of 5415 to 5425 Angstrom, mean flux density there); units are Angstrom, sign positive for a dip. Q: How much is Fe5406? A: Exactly 1.70 Angstrom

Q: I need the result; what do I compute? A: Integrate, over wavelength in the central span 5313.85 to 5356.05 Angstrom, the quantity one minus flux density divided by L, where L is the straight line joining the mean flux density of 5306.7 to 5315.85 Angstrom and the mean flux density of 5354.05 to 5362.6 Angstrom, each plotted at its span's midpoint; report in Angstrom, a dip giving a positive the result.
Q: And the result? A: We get 3.4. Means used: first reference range 0.568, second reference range 0.545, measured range 0.512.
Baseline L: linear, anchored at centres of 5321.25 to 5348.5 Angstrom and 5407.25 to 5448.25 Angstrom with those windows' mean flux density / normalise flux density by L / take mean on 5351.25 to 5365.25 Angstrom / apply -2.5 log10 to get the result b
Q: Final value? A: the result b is -0.07 mag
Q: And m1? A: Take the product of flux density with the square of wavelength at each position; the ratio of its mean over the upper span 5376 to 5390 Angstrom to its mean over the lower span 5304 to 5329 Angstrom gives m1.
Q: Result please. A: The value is 1.04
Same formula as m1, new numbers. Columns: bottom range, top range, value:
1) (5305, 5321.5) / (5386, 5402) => 0.97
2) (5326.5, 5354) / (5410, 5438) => 1.05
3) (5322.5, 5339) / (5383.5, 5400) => 1.09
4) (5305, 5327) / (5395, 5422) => 0.97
